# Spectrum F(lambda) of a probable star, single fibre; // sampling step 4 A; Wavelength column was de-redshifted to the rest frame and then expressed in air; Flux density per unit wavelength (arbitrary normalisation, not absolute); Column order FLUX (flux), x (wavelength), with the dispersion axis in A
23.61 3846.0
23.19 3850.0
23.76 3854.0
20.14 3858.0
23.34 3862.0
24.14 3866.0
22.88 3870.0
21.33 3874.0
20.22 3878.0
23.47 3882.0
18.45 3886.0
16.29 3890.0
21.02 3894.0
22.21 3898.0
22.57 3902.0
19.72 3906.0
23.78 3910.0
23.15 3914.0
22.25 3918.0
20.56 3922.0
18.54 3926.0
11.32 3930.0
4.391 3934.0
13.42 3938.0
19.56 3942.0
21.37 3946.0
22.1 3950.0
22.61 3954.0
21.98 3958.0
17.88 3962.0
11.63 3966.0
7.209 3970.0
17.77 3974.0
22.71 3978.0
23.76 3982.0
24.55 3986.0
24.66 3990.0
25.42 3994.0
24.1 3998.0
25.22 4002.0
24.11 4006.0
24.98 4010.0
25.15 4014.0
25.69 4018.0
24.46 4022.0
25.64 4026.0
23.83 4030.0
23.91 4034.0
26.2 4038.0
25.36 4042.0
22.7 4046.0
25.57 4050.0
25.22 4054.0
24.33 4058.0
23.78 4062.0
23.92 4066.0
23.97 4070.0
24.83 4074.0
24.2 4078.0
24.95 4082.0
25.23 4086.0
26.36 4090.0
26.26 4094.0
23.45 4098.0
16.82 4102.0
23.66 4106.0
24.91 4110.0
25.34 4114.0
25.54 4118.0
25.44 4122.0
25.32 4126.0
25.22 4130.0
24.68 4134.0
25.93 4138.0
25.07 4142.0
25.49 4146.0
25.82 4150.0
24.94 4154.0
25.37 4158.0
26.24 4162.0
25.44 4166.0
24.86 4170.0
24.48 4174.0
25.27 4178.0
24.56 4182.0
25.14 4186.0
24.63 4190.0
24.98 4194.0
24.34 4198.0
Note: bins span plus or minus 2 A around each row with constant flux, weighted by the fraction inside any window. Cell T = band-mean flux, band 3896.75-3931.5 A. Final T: 20.5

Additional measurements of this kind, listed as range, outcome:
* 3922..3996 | 18.4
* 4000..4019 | 25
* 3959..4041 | 22.5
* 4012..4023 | 25.2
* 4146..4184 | 25.2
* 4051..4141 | 24.5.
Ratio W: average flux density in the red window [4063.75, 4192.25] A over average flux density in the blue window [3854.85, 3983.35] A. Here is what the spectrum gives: 1.27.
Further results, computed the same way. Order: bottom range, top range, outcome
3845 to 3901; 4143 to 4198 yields 1.16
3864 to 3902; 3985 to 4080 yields 1.16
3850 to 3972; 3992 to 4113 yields 1.26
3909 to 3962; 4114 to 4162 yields 1.36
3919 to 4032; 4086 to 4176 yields 1.21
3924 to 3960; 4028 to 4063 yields 1.42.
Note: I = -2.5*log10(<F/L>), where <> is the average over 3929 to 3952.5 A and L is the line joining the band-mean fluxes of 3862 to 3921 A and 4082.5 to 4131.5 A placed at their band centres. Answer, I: 0.38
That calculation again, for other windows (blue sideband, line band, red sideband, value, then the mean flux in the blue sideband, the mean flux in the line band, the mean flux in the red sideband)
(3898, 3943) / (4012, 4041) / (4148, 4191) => -0.18 mag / 18.3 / 25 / 25.2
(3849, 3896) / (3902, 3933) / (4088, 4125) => 0.13 mag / 21.5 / 19.6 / 24.2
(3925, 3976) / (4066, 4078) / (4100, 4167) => -0.11 mag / 16.1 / 24.3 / 24.8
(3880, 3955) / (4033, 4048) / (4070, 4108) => -0.09 mag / 19.3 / 24.6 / 24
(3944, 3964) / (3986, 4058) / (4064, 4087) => -0.08 mag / 21.2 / 24.8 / 24.5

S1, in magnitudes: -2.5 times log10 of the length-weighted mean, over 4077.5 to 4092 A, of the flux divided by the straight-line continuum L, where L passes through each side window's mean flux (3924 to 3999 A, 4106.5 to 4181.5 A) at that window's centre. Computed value -0.10 mag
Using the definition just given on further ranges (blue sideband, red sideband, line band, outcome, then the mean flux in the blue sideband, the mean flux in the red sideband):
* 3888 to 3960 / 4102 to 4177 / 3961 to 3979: 0.347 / 19.3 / 25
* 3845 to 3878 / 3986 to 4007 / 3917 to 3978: 0.376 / 22.6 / 24.7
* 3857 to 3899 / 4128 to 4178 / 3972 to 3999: -0.020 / 21.2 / 25.3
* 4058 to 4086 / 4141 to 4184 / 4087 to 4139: 0.010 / 24.3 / 25.2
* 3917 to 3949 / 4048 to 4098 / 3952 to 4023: -0.108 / 16.4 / 24.8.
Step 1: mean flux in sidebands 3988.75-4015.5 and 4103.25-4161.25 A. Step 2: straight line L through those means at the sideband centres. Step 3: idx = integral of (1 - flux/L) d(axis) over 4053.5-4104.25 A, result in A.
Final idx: 1.9 A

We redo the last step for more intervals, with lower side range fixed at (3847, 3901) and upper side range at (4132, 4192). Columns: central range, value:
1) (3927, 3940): 7.0 A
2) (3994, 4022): -1.9 A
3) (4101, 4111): 1.0 A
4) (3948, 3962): 0.6 A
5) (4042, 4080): -0.6 A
